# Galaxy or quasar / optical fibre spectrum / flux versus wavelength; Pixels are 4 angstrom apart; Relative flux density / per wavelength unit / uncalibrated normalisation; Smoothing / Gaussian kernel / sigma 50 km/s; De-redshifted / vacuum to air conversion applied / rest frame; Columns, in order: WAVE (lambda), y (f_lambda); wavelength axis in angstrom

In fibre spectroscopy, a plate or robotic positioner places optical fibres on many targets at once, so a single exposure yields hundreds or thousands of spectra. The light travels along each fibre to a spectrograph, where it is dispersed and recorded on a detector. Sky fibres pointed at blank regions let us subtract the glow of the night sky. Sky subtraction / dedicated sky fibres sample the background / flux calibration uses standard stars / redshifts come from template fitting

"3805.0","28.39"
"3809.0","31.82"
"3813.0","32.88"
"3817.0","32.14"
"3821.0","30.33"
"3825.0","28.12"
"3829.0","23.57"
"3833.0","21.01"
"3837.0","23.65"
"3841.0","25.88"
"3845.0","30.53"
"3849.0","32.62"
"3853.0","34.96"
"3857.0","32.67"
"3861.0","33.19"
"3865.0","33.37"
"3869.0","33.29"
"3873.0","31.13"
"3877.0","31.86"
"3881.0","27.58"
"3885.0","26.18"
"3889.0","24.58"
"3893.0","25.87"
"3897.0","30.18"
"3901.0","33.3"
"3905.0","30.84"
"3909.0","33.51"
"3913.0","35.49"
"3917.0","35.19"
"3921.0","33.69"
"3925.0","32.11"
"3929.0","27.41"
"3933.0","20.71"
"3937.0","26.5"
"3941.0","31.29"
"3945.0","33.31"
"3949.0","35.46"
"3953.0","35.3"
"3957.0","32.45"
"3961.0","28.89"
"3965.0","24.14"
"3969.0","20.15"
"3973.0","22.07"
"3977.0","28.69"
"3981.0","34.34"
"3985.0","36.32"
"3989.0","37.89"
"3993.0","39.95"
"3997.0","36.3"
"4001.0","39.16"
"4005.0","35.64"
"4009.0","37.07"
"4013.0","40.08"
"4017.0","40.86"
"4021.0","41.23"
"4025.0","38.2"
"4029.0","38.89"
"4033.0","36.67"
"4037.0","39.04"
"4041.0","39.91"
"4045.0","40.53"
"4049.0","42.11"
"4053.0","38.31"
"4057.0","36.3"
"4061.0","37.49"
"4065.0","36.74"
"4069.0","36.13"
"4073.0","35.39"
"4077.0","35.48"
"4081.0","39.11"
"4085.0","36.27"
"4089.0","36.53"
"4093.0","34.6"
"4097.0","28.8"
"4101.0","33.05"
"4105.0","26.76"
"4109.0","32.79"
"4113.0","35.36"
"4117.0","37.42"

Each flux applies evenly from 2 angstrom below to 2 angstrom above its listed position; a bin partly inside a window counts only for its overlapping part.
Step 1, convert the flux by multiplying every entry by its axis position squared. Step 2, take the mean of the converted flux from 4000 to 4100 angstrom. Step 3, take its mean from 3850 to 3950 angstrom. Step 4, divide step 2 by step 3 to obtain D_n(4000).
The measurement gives 1.31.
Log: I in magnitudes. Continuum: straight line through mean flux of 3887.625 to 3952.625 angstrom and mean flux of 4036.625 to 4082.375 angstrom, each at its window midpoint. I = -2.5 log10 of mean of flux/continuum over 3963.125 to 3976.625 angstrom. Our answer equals 0.41 mag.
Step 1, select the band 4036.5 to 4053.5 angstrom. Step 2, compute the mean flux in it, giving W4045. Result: 40.2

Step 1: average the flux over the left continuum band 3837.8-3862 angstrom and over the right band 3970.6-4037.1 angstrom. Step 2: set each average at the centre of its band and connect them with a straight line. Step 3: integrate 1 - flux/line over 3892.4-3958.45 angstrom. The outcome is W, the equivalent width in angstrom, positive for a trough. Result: 4.5 angstrom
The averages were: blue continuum 31.2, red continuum 36.4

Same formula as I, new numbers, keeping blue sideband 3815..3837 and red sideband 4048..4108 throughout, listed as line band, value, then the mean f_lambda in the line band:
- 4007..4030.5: -0.181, 39.4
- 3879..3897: 0.092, 26.5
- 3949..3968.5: 0.046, 30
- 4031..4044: -0.140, 38.7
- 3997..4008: -0.136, 37.2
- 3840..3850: -0.090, 29.8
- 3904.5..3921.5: -0.146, 34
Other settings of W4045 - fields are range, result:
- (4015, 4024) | 40.7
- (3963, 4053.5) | 35.9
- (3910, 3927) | 34.1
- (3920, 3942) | 28.3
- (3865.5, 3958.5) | 30.8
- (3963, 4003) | 31.9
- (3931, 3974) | 28.3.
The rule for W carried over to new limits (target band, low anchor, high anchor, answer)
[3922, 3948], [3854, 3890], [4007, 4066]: 3.73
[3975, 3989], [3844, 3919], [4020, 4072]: 0.76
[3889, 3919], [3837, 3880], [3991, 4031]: 1.88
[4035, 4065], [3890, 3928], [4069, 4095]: -2.98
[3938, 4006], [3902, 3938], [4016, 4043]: 4.92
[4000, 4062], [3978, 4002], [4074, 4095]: -3.73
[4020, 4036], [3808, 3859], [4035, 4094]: -1.02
